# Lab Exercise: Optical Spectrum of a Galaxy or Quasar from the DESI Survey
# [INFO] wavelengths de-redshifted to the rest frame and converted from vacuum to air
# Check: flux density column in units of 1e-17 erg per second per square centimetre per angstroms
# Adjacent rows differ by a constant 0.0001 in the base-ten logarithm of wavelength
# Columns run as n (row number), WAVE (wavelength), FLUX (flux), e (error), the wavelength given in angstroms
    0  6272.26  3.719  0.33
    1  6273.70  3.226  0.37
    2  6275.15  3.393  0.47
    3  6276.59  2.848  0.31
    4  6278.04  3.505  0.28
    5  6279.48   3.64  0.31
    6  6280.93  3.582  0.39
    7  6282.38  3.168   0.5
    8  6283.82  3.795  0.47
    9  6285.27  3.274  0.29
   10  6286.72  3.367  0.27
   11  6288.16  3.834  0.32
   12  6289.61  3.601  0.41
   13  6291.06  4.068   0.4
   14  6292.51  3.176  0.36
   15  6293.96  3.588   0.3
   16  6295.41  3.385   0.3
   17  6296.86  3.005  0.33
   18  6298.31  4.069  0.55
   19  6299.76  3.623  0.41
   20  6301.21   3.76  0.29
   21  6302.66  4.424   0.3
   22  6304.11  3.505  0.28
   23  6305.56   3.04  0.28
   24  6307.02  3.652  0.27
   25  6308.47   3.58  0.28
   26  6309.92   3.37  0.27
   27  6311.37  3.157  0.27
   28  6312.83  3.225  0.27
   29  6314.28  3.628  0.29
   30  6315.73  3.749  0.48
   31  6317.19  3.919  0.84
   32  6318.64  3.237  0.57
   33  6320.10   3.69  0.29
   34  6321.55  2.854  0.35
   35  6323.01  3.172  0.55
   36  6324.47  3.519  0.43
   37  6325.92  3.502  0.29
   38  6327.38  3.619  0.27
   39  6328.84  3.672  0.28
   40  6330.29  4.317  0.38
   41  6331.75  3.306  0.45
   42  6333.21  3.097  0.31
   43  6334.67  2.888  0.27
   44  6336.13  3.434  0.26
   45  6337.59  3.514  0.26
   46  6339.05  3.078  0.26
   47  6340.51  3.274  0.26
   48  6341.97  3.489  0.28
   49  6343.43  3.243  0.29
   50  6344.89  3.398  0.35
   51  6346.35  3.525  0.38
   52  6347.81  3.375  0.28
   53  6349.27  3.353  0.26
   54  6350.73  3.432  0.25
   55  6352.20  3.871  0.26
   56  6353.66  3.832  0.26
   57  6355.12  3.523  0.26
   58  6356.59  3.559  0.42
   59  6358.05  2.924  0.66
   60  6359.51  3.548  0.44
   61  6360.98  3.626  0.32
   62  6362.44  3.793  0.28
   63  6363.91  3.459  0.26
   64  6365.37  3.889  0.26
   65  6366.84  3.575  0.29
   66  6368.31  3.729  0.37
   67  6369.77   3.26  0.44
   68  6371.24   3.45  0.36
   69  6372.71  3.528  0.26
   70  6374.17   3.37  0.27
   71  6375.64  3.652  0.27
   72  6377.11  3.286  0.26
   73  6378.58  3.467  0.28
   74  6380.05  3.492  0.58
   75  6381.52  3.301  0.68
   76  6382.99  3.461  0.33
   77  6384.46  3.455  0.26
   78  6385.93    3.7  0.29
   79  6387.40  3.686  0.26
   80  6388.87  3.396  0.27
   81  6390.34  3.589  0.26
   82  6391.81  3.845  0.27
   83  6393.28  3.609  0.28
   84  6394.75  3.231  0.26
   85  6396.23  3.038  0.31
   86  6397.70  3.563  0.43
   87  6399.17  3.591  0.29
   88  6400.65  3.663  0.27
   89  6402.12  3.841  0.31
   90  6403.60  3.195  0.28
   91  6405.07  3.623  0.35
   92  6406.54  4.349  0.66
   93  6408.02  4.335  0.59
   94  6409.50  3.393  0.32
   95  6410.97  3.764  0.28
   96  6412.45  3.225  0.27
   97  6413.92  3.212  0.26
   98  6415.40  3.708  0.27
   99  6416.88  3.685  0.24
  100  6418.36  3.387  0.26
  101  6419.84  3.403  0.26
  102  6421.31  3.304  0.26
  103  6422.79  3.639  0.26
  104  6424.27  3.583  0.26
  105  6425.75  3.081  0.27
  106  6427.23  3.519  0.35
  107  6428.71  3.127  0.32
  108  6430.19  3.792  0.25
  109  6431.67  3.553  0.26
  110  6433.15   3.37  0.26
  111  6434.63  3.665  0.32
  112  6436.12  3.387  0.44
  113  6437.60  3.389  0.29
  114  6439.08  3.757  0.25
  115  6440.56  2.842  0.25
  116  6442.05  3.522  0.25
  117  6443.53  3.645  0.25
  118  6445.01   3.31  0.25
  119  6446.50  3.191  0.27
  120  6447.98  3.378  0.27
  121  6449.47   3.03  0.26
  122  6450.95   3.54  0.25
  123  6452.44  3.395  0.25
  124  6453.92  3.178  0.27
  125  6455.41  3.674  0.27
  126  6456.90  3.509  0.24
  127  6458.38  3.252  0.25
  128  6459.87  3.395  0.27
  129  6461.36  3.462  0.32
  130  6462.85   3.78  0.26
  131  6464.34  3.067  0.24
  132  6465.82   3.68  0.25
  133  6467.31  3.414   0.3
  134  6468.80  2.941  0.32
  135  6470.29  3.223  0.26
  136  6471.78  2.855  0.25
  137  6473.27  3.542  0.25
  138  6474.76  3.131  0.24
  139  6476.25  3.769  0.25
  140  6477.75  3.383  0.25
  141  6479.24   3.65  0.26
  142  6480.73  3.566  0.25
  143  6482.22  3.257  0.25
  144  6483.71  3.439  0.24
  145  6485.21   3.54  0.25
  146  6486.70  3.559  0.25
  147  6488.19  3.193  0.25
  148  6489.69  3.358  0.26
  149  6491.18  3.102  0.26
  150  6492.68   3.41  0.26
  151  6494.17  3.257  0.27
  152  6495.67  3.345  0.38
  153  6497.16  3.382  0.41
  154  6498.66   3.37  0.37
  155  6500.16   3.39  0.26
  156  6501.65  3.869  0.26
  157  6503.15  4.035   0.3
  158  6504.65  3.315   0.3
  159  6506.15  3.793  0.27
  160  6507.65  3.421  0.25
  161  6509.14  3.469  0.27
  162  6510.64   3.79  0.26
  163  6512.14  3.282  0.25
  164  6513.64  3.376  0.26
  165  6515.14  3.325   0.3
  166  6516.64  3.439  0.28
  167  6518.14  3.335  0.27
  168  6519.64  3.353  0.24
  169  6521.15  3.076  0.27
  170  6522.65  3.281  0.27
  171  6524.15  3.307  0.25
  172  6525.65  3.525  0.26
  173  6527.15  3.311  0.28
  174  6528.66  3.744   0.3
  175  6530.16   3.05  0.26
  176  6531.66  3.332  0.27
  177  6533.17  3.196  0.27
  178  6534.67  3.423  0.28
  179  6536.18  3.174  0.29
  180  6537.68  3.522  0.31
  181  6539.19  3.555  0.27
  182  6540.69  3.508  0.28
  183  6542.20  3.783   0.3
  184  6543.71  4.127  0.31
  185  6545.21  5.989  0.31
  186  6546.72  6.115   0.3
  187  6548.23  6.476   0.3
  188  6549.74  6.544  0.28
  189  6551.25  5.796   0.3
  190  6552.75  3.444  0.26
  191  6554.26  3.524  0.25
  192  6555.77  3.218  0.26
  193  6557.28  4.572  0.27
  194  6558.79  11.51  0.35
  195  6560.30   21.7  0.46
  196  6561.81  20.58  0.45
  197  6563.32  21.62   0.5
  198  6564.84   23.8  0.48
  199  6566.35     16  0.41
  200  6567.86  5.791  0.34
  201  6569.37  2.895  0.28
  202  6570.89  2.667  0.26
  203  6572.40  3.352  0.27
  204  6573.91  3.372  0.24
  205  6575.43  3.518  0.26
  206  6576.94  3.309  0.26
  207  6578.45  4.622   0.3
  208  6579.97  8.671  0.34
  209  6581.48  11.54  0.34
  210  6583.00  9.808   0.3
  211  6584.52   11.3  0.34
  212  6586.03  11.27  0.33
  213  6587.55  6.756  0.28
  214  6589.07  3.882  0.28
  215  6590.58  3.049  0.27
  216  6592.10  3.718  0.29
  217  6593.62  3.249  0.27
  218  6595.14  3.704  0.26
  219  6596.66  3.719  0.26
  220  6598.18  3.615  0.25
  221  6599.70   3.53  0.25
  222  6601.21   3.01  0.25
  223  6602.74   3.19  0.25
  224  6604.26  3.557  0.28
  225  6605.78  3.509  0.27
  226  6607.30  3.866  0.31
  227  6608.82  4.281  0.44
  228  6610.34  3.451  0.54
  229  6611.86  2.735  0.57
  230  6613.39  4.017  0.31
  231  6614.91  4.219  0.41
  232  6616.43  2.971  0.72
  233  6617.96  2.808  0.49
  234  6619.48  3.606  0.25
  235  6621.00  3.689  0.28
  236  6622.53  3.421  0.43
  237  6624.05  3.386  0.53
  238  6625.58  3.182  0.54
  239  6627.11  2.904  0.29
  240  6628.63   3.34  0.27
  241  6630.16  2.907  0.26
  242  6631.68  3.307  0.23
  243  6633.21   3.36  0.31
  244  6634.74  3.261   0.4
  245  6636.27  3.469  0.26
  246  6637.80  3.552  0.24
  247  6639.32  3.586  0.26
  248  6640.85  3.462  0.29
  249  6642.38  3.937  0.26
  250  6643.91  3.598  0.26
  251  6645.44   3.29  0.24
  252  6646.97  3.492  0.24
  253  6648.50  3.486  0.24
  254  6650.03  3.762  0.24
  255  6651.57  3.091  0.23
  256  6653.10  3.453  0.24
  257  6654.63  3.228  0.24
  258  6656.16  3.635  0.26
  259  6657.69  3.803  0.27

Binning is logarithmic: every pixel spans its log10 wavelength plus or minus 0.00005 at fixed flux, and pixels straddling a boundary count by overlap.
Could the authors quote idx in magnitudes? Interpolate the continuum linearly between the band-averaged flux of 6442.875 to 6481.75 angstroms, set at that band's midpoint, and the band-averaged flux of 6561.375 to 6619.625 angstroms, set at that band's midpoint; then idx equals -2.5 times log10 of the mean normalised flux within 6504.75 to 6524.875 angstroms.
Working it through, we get 0.31 mag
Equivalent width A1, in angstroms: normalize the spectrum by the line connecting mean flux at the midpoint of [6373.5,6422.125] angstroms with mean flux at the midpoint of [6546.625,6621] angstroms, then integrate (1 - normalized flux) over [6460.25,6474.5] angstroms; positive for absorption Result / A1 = 4.0 angstroms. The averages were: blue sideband 3.54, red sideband 6.45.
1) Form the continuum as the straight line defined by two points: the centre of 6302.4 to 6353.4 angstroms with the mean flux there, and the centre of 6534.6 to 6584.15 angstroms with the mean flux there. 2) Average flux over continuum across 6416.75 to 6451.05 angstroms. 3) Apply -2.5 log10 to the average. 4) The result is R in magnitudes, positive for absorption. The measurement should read 0.48 mag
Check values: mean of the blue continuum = 3.45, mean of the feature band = 3.41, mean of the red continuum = 7.53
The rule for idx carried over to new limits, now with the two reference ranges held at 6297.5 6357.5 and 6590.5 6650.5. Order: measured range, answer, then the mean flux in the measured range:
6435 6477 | 0.04 mag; 3.37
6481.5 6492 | 0.04 mag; 3.35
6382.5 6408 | -0.03 mag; 3.6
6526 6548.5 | -0.14 mag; 3.96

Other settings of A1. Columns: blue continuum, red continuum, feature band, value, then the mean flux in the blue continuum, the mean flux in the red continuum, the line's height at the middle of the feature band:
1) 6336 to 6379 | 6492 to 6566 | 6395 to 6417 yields 2.4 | 3.48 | 5.49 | 4.05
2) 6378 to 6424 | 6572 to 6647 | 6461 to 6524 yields 7.4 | 3.55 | 4.26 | 3.86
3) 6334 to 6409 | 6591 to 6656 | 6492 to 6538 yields 0.8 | 3.52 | 3.45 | 3.48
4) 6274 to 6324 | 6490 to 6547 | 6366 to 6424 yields -0.3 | 3.49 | 3.56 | 3.52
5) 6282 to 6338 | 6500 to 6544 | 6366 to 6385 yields 0.2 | 3.51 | 3.46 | 3.5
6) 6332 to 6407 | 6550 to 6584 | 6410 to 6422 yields 3.3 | 3.49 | 8.86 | 4.75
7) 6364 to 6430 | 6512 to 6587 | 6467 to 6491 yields 8.1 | 3.53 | 6.39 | 5.07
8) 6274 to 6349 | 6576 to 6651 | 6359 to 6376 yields 0.2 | 3.47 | 4.26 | 3.62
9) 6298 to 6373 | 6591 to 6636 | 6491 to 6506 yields -0.1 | 3.5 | 3.43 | 3.46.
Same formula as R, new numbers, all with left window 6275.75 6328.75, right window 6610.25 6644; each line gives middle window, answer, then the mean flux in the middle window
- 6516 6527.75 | 0.03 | 3.33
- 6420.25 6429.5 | 0.03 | 3.38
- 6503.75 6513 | -0.03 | 3.52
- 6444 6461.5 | 0.03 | 3.36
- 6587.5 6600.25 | -0.11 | 3.76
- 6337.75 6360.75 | 0.02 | 3.44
